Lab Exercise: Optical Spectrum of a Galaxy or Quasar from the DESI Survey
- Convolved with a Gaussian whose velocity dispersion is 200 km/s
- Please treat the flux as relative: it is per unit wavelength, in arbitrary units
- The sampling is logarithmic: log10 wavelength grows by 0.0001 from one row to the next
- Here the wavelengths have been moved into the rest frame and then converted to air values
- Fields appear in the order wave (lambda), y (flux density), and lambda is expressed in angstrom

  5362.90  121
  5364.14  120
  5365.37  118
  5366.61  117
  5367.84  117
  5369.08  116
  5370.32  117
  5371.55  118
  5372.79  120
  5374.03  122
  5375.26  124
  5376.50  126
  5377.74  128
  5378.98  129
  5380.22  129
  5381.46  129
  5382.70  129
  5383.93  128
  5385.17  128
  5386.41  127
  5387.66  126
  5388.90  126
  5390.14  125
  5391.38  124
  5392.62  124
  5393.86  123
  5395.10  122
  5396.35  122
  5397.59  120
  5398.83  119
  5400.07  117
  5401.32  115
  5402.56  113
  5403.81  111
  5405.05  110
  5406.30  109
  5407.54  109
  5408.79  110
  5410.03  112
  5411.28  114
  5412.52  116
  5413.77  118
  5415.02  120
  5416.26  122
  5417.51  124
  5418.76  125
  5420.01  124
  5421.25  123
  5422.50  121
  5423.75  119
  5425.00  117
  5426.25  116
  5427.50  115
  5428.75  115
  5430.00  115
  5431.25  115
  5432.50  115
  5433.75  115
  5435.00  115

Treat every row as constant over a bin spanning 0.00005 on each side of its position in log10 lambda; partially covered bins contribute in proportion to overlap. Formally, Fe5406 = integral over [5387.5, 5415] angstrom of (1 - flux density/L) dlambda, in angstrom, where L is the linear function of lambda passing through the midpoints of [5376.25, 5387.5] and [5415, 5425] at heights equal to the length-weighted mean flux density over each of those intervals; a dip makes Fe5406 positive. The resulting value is 1.7 angstrom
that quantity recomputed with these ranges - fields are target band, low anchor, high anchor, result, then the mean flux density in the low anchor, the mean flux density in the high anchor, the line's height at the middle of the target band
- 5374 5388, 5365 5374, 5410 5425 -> -1.06 angstrom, 118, 120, 118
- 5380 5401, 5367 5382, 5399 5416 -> -1.05 angstrom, 123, 114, 118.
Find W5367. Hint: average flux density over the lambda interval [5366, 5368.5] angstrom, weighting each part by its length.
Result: 117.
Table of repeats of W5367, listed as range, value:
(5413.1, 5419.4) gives 122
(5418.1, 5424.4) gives 122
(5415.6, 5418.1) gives 123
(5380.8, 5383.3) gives 129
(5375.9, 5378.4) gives 127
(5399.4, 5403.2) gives 115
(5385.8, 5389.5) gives 126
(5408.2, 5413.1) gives 113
